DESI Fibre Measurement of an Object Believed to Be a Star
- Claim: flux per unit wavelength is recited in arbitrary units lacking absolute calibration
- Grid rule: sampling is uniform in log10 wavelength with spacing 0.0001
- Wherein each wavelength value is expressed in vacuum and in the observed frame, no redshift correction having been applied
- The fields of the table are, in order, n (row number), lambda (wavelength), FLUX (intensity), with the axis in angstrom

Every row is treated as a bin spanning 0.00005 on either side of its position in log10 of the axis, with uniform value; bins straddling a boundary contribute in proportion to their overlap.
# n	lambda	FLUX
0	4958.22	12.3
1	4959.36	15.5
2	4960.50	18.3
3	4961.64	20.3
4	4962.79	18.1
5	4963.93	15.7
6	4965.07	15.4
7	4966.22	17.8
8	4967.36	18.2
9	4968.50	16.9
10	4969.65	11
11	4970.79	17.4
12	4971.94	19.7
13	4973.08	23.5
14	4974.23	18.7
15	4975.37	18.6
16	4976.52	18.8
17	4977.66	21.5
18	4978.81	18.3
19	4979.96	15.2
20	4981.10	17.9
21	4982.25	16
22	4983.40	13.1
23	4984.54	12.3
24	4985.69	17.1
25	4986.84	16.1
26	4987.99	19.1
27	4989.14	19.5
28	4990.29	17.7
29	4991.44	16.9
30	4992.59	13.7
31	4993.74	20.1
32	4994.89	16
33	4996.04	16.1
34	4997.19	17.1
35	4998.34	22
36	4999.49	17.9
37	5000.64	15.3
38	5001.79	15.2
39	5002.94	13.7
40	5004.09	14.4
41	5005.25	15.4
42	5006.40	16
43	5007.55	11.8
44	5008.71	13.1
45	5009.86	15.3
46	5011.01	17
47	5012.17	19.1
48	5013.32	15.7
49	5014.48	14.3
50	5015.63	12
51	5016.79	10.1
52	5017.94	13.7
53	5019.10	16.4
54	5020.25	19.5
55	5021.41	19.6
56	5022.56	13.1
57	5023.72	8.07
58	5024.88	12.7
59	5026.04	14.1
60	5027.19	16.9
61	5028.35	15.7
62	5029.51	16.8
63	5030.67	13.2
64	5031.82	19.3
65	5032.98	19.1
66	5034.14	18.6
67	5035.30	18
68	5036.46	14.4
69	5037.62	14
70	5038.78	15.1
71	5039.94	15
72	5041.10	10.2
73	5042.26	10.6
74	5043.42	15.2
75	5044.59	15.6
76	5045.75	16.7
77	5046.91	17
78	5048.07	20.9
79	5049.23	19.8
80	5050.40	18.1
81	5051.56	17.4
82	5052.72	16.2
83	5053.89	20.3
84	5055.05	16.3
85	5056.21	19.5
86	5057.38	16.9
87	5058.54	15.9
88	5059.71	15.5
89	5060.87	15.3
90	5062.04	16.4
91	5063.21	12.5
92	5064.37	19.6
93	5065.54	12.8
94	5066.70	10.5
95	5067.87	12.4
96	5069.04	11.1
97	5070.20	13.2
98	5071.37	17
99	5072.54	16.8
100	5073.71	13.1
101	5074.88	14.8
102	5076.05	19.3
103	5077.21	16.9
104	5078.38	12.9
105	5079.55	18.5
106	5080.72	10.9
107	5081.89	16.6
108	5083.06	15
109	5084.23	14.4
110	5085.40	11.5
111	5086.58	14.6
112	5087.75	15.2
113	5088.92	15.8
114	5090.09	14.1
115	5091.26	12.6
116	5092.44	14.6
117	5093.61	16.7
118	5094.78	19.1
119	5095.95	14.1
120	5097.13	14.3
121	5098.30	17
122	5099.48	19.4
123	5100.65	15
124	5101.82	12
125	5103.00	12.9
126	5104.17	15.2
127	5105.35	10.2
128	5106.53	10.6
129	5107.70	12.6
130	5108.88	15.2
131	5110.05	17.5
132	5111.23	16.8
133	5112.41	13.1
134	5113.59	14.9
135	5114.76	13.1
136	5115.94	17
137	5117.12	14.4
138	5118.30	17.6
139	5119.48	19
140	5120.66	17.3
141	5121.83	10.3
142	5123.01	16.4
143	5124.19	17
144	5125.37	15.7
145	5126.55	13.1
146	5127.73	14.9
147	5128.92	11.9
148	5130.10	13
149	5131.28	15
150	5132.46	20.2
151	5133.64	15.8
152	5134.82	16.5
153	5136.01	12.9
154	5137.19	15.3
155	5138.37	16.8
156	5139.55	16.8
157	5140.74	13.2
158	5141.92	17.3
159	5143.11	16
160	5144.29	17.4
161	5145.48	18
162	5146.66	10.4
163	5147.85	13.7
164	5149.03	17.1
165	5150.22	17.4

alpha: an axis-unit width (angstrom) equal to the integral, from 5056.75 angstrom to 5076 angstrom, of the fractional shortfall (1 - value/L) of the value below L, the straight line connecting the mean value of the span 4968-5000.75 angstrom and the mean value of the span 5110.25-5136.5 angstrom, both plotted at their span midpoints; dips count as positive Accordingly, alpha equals 1.7 angstrom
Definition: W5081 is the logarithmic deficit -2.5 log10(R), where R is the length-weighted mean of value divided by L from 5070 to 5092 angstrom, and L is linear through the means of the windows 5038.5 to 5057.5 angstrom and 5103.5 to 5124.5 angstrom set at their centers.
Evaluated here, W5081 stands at 0.055 mag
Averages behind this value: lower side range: 16.5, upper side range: 14.9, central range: 14.9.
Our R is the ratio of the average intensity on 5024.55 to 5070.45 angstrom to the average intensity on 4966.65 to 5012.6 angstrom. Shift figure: 0.94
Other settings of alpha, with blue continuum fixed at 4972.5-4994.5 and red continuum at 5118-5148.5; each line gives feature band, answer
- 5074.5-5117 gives 3.0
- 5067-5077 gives 1.0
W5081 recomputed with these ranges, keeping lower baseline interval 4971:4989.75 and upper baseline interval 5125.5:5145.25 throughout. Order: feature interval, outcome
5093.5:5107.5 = 0.10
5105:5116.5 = 0.12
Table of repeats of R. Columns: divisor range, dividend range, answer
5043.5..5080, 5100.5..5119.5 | 0.89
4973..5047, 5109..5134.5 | 0.97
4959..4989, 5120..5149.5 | 0.88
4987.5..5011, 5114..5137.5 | 0.94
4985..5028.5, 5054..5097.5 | 0.96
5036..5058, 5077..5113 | 0.90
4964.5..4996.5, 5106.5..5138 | 0.88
